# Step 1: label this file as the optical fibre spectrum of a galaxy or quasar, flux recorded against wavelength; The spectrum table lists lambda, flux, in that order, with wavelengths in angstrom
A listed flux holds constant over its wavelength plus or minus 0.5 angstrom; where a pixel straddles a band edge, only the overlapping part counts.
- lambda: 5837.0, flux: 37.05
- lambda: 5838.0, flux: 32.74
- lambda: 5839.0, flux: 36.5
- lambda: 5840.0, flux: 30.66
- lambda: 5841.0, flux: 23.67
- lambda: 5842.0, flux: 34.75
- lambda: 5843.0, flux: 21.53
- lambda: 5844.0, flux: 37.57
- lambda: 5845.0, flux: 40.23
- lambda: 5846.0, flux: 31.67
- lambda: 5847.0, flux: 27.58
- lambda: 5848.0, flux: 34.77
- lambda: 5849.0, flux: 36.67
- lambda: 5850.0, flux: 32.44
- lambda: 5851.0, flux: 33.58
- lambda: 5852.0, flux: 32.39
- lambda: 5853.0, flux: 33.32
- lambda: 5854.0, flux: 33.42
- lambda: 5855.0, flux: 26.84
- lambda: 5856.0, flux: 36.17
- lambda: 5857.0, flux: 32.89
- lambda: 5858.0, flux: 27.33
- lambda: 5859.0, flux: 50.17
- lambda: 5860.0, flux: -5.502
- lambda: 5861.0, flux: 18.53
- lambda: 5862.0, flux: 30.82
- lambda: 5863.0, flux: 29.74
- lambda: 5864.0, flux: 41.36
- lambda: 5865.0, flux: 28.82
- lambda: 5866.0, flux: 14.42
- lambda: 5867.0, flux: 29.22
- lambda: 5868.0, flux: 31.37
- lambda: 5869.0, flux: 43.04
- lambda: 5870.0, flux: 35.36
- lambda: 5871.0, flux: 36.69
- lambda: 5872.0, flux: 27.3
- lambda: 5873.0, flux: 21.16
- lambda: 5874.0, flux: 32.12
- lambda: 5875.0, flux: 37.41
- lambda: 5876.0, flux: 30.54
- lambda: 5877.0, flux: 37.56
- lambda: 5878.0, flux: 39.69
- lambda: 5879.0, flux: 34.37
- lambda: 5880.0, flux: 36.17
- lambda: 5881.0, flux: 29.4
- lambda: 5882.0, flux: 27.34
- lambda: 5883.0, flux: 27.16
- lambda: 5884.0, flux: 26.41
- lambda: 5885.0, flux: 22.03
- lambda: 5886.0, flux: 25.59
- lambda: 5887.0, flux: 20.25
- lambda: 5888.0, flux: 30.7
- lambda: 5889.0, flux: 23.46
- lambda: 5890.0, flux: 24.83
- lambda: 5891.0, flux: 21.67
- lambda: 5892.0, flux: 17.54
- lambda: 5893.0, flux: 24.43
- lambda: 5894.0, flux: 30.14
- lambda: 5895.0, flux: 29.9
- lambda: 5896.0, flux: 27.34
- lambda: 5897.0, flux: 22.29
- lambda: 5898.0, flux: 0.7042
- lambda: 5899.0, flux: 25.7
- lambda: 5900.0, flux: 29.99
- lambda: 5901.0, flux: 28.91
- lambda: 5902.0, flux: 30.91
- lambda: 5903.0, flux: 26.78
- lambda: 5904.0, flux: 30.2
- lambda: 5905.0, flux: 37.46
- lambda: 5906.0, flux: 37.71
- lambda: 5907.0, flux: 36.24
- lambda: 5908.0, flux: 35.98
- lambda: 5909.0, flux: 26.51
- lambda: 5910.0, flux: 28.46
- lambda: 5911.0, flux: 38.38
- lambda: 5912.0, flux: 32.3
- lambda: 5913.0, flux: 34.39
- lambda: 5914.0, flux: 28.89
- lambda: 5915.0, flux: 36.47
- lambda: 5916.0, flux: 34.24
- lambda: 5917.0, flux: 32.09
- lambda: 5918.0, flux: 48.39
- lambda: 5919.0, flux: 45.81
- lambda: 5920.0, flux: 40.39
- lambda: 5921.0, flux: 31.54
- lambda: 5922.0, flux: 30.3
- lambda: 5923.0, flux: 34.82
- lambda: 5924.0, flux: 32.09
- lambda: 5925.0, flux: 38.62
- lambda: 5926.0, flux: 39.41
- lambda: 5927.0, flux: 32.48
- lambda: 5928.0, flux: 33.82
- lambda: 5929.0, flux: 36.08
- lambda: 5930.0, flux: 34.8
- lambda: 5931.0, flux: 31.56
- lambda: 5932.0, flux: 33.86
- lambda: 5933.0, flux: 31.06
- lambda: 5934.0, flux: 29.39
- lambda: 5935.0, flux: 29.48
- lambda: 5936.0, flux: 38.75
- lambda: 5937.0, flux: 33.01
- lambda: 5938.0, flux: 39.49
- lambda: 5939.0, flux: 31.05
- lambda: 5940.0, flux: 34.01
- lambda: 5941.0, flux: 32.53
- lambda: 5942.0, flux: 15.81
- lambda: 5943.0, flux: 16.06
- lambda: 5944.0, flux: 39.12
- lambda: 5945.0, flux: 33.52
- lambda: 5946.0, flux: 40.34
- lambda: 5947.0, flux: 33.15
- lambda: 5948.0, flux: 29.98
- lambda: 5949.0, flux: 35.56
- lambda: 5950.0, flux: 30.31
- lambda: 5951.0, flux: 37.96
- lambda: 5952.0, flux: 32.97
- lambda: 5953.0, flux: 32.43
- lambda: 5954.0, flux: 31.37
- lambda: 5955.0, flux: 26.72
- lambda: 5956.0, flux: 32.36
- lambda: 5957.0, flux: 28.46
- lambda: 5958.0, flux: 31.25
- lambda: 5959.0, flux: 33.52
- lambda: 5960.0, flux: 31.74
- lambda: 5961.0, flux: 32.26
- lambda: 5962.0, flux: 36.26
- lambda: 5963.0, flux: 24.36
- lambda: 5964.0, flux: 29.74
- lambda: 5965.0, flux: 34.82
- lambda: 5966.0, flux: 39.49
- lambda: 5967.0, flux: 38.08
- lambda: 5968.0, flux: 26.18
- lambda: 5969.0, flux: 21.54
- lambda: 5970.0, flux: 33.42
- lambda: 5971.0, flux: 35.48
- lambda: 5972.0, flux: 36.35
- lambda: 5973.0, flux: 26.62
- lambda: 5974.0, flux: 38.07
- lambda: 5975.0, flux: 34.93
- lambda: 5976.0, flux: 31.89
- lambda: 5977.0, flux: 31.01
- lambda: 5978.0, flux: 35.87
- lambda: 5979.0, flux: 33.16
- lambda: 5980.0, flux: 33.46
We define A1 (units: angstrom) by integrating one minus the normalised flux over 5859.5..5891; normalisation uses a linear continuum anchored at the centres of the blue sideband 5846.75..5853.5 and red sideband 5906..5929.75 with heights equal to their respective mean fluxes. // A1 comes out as 5.0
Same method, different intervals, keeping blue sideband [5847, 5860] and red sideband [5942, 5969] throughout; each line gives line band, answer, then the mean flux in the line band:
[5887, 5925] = 1.9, 30.5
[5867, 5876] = -0.1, 32.7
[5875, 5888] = 0.9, 30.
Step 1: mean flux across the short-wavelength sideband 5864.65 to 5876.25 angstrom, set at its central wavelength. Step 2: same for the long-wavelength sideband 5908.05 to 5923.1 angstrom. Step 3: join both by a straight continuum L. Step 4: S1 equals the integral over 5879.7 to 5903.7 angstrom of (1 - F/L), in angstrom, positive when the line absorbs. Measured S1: 5.3 angstrom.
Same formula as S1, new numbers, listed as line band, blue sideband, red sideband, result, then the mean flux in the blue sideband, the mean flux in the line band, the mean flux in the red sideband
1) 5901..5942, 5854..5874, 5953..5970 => -4.7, 29.4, 34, 31.2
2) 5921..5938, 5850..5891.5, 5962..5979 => -1.3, 29.7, 33.8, 32.5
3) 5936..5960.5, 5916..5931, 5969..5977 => 1.9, 36.2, 31.9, 32.9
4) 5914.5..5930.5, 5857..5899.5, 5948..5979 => -3.3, 27.8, 36.3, 32.3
